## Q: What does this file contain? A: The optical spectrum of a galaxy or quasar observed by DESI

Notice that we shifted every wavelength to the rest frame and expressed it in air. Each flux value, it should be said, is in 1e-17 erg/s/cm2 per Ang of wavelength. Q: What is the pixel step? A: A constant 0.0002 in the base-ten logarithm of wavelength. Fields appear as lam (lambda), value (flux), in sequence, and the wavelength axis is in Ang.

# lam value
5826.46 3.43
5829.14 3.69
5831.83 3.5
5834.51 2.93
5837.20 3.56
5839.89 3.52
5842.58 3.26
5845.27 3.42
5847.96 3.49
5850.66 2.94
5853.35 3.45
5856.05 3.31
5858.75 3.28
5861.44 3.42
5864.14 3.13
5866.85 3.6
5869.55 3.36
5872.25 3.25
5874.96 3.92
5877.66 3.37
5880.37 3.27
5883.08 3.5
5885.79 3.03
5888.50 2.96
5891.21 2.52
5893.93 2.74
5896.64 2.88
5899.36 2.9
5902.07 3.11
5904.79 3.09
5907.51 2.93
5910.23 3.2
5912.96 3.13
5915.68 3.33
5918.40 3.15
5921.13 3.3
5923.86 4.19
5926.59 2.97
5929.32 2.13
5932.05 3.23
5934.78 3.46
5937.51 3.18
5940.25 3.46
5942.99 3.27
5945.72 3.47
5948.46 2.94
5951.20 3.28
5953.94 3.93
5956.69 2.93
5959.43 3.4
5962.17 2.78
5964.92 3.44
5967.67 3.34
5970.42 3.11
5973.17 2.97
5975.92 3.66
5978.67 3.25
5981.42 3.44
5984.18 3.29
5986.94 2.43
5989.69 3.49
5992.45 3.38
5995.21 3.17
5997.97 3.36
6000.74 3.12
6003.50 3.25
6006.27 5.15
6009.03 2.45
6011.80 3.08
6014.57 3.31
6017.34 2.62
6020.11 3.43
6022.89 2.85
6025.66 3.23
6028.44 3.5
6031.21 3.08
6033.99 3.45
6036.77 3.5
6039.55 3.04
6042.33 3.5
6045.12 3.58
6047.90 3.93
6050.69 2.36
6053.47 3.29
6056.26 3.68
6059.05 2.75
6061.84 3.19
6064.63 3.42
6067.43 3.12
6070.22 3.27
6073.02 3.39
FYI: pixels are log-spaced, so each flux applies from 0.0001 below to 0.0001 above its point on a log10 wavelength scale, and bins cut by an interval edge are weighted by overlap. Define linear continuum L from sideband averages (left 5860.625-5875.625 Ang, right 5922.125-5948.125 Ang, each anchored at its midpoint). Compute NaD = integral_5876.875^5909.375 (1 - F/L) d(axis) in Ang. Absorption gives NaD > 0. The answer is 3.3 Ang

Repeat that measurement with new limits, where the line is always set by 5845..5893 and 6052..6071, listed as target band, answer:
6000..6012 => -0.8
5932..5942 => -0.2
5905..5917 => 0.5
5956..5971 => 0.4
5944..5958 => -0.2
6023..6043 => -0.3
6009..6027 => 1.2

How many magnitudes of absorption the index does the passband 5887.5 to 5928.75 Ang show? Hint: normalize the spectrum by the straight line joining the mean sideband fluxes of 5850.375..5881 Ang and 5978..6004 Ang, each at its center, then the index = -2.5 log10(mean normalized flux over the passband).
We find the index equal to 0.083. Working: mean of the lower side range 3.38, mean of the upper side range 3.22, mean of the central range 3.08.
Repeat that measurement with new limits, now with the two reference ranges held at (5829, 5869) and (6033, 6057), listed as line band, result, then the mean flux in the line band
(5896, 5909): 0.13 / 2.99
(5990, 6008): -0.06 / 3.55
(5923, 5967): 0.04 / 3.24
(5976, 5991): 0.05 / 3.22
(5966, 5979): 0.03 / 3.27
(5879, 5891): 0.08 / 3.13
